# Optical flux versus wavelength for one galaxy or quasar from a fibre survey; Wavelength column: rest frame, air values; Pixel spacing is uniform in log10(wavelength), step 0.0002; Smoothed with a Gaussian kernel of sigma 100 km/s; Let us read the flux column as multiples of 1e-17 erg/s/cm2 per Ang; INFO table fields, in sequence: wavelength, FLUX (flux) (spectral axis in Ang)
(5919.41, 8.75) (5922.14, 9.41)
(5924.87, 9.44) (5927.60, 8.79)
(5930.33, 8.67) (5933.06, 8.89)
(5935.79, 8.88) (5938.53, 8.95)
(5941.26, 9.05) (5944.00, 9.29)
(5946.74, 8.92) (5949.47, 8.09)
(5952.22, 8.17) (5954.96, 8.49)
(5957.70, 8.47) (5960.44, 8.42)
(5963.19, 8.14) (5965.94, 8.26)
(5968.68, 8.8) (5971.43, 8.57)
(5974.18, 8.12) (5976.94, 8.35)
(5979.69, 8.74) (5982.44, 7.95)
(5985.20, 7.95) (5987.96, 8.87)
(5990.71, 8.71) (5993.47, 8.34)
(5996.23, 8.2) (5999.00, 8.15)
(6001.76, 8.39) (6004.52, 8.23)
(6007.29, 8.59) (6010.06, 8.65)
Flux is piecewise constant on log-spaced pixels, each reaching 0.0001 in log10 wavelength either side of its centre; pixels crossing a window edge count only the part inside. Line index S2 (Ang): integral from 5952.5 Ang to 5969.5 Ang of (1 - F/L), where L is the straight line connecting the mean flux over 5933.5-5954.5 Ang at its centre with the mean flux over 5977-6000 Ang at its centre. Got 0.4 Ang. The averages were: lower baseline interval 8.76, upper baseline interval 8.37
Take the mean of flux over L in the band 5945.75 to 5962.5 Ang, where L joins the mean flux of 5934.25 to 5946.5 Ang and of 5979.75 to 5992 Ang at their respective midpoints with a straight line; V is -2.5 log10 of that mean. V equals 0.05 mag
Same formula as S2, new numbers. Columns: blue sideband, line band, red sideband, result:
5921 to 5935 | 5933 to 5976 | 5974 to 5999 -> 0.71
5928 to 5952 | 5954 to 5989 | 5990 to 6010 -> 0.78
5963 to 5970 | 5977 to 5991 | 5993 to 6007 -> -0.09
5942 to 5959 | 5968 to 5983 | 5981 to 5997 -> 0.00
